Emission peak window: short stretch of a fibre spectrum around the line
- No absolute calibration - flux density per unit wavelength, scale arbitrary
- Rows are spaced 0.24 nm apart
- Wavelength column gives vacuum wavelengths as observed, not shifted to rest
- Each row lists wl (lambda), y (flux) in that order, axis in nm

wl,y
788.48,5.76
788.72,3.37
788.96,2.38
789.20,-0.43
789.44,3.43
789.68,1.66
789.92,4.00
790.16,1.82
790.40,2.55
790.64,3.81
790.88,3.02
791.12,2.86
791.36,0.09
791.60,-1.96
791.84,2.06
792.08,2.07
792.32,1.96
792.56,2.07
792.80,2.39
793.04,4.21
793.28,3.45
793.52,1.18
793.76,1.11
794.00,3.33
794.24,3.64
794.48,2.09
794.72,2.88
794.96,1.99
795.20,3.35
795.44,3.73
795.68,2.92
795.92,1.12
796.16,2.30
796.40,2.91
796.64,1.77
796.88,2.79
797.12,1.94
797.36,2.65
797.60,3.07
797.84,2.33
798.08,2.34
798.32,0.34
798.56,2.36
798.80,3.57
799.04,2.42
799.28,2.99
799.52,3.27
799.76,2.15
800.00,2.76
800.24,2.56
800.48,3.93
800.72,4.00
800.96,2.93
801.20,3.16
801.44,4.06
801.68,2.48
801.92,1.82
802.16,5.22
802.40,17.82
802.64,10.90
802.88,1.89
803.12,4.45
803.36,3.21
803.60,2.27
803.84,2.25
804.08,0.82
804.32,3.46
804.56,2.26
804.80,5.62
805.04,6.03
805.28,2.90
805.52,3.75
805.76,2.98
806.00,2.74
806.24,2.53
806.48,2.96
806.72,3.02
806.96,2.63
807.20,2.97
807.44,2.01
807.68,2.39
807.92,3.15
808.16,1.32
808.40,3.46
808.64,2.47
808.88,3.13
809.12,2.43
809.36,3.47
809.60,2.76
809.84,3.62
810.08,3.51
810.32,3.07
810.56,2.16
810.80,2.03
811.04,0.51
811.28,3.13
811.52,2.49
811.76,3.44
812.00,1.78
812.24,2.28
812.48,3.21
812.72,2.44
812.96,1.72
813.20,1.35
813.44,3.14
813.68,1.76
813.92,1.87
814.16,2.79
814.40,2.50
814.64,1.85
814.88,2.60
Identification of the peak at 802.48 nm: Halpha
